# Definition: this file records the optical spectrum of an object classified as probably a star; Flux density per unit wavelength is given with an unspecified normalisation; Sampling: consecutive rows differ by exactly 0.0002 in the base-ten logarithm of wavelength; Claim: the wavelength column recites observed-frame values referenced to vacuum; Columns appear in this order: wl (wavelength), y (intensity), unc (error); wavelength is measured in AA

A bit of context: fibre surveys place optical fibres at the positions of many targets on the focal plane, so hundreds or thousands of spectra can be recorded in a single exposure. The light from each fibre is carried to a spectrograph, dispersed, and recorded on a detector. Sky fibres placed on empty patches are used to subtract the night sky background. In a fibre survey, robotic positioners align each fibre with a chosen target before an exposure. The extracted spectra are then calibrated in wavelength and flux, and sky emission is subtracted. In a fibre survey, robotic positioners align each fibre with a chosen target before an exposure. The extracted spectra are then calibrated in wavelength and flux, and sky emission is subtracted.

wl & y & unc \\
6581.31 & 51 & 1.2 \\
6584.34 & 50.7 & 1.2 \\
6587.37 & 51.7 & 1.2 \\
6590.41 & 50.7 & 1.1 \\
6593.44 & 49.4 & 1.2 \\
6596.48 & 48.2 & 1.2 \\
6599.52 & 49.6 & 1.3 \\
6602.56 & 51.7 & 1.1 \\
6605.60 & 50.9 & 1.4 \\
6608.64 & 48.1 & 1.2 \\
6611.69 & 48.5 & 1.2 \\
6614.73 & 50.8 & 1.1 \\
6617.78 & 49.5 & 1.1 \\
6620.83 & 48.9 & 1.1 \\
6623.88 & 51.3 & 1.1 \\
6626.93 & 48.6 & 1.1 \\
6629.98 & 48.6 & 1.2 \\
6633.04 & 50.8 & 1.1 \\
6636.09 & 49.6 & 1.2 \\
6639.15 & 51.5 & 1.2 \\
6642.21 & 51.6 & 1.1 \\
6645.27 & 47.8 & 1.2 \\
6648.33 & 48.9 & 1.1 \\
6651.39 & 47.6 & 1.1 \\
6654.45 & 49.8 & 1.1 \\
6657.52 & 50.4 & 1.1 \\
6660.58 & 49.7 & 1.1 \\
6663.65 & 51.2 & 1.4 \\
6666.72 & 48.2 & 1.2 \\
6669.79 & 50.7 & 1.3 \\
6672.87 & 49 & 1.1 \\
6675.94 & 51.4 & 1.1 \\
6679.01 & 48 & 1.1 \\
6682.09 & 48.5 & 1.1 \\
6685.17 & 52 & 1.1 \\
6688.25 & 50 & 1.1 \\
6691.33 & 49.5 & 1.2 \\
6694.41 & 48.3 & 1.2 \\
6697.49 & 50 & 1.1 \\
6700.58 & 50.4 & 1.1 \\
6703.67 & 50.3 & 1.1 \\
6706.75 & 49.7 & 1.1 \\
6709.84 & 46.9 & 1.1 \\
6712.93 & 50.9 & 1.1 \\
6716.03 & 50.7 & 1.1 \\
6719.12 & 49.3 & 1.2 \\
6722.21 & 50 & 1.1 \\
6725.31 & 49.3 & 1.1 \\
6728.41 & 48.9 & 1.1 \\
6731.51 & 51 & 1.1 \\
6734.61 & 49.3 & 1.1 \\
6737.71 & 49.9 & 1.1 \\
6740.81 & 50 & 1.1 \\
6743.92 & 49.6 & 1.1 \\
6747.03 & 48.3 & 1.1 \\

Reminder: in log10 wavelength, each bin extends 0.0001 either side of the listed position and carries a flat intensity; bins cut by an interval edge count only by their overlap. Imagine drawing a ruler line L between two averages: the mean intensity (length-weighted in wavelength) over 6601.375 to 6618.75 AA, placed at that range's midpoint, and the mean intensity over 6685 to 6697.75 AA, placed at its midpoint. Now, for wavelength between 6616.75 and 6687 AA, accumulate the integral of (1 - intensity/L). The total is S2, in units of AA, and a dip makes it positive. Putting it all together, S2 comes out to 0.1 AA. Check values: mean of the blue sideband 49.9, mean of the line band 49.7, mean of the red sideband 49.8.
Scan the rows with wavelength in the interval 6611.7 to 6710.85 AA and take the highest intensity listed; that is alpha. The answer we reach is 52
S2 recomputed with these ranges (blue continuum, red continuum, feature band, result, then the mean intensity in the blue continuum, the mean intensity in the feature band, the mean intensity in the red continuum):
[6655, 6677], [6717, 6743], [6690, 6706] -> 0.1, 50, 49.7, 49.7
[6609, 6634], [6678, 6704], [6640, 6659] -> 0.1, 49.5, 49.4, 49.7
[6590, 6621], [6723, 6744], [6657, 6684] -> 0.0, 49.7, 49.7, 49.7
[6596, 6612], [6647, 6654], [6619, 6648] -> -0.5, 49.6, 49.8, 48.5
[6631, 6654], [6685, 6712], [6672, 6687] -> -0.1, 49.7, 49.8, 49.6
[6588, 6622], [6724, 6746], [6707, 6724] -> 0.0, 49.7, 49.6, 49.7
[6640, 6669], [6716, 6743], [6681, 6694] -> -0.1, 49.6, 49.9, 49.8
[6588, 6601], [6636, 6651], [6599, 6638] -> -0.1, 49.6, 49.8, 49.7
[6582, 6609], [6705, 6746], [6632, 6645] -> -0.1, 50.2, 50.6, 49.6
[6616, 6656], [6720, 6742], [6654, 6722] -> -0.1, 49.6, 49.8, 49.8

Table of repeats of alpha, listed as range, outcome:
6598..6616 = 51.7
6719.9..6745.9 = 51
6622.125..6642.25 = 51.6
